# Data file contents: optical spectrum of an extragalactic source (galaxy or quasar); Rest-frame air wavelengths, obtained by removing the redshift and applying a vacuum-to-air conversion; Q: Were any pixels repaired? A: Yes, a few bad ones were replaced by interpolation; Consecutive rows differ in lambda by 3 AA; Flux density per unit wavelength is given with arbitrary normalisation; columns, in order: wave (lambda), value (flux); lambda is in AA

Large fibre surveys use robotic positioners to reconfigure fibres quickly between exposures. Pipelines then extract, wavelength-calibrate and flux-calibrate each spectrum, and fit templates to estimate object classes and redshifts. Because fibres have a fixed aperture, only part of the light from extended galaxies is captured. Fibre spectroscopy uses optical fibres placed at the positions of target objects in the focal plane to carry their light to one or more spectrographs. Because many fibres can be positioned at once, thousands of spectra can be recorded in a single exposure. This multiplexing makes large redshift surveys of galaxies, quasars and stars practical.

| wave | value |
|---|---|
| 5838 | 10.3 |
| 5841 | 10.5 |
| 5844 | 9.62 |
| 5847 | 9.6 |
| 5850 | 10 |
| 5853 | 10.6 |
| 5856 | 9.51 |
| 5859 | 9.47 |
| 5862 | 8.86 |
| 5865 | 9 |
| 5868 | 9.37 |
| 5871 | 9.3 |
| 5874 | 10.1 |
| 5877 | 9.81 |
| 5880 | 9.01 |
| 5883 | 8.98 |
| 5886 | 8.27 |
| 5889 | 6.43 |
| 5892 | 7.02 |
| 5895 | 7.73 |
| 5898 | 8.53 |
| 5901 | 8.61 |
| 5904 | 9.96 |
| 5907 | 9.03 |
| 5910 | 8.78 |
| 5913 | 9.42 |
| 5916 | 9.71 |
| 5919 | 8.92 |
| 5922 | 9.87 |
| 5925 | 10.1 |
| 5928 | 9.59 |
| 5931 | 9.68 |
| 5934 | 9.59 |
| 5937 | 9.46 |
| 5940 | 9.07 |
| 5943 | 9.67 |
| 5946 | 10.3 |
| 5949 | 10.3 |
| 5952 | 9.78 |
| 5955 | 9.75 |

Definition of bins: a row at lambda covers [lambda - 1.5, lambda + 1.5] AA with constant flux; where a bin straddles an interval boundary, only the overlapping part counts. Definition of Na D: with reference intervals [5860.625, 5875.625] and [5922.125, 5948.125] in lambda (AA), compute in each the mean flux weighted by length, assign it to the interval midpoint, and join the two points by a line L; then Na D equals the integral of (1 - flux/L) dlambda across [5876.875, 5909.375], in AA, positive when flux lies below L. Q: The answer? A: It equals 3.5 AA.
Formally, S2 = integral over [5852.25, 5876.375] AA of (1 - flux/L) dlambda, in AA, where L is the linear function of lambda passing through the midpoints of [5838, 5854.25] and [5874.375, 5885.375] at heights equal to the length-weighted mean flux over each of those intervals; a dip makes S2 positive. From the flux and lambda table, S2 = 0.3 AA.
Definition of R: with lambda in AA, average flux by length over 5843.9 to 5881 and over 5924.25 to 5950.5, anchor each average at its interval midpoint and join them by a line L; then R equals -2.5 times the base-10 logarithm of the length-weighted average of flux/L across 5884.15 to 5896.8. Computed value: 0.28 mag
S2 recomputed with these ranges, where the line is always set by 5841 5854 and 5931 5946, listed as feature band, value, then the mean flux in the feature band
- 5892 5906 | 1.7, 8.54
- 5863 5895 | 3.8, 8.68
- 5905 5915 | 0.6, 9.15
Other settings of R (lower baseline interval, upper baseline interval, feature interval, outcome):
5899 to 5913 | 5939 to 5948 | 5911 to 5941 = -0.010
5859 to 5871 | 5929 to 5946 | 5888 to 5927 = 0.070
